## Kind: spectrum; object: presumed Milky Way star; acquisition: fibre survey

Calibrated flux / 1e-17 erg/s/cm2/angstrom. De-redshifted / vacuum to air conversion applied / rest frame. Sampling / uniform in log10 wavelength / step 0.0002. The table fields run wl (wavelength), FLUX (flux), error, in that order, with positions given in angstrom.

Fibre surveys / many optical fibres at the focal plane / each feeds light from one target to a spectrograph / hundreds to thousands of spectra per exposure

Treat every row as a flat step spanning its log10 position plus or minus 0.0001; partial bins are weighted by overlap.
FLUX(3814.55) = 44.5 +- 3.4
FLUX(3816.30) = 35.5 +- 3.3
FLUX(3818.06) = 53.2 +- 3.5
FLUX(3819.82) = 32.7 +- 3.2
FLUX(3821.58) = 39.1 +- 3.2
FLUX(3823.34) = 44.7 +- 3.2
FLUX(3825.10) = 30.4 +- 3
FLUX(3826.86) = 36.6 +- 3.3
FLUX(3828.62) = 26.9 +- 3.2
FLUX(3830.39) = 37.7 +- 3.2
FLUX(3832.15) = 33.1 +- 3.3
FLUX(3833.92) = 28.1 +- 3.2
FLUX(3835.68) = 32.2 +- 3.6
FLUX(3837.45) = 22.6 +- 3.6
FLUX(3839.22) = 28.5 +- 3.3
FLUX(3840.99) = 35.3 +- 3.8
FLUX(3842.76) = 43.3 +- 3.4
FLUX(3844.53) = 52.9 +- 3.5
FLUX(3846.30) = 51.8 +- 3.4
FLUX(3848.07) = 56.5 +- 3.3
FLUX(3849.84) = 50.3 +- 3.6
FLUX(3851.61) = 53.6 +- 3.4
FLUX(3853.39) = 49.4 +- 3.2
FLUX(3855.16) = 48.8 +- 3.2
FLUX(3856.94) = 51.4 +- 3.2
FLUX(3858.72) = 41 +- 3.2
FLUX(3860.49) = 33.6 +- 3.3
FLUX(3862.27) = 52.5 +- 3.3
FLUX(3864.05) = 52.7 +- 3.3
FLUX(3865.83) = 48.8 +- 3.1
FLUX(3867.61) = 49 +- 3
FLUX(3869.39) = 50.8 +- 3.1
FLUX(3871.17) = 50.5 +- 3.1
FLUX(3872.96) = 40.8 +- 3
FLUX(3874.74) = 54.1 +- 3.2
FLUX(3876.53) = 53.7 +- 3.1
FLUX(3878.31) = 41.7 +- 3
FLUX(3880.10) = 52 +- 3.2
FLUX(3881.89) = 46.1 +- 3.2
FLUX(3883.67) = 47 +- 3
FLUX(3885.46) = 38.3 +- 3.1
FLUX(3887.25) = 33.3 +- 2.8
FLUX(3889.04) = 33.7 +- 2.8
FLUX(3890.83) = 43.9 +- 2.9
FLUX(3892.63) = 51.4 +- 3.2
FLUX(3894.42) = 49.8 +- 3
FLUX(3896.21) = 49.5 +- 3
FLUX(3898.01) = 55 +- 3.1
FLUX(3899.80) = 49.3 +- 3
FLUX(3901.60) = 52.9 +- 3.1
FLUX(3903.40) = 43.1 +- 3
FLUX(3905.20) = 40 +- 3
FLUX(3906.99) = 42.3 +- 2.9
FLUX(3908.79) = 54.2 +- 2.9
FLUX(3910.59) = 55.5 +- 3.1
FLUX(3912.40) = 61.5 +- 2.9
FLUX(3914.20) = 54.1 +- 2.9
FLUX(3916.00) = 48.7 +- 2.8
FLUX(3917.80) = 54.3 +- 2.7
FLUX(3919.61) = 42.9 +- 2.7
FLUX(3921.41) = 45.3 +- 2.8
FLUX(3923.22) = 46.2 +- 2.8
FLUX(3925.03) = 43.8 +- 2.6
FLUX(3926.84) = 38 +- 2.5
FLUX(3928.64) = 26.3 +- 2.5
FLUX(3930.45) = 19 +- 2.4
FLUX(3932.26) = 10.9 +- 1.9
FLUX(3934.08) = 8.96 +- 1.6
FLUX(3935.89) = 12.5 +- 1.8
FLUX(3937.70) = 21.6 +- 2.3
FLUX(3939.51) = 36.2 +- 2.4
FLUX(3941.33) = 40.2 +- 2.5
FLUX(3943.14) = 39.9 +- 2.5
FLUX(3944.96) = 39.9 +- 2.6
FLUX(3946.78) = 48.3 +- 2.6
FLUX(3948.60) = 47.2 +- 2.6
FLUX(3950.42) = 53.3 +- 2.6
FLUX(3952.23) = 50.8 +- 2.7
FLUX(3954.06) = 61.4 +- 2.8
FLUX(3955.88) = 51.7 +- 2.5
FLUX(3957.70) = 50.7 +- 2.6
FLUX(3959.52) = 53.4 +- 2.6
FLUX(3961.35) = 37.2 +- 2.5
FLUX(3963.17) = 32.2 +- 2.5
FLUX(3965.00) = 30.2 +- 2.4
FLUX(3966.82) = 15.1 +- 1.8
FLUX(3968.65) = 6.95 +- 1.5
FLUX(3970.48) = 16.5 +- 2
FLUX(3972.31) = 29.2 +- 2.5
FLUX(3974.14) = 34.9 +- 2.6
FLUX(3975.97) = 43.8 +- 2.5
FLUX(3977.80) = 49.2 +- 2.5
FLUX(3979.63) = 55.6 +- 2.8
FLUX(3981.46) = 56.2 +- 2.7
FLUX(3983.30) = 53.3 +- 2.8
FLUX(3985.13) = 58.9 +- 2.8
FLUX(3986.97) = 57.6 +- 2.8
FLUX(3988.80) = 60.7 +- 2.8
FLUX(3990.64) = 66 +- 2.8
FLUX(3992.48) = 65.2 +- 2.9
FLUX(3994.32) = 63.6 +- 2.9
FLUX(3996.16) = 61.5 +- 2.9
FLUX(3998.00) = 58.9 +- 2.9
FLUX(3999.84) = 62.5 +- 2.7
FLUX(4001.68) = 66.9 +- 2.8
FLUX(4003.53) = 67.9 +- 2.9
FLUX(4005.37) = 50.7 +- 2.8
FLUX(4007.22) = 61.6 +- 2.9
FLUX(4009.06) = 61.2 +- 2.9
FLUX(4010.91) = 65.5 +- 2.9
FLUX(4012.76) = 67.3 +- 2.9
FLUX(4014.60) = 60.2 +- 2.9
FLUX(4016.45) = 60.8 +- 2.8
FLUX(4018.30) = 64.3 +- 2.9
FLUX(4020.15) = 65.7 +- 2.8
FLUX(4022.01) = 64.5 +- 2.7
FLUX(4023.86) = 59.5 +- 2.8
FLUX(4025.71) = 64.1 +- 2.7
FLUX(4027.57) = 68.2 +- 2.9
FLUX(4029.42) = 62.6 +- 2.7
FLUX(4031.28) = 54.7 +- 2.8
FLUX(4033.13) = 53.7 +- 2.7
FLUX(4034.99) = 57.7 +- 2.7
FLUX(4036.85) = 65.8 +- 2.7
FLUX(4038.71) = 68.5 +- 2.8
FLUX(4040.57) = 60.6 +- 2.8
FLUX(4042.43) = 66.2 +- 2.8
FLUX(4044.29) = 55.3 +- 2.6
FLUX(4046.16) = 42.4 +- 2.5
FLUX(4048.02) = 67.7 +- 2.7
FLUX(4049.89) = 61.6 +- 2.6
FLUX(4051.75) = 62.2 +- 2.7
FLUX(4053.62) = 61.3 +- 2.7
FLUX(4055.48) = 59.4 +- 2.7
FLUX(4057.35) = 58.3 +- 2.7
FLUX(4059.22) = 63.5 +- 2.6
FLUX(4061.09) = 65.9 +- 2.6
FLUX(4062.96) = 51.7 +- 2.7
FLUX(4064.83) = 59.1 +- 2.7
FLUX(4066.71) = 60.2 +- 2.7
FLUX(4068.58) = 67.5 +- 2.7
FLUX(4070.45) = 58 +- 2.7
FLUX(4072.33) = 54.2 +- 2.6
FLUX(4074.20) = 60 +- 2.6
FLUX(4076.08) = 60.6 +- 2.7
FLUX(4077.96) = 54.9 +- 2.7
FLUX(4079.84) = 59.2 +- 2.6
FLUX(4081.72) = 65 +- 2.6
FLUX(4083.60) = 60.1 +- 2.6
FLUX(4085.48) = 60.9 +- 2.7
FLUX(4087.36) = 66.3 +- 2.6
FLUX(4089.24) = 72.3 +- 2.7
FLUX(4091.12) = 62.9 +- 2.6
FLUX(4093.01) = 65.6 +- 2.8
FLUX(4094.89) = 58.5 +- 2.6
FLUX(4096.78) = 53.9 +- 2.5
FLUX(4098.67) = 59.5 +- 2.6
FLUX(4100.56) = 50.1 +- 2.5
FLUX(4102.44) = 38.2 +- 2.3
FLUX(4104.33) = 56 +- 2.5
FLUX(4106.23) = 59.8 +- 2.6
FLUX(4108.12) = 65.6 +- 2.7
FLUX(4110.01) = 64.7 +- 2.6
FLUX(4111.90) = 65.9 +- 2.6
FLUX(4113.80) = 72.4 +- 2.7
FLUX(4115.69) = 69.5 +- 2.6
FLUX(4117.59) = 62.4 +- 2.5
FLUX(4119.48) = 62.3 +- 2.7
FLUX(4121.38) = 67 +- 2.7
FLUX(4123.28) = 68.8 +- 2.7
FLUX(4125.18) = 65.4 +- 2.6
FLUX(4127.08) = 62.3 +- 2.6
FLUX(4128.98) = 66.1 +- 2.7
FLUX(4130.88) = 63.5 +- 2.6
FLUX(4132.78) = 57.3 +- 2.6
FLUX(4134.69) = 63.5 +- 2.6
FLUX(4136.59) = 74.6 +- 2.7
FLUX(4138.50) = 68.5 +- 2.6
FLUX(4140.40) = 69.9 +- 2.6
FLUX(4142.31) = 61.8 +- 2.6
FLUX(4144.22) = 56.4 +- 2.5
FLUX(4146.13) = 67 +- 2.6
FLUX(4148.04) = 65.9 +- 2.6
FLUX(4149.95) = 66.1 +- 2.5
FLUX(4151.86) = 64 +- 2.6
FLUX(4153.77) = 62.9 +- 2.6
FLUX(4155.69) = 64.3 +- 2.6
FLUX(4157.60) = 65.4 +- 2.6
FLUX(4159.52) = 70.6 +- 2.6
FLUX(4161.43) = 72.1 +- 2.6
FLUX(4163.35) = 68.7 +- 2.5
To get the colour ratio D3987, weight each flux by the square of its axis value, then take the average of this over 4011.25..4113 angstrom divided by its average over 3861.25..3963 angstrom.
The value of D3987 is 1.48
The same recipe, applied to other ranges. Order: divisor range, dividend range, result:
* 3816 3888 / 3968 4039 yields 1.43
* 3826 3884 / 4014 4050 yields 1.52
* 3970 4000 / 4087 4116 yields 1.22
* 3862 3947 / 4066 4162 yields 1.63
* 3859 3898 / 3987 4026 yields 1.44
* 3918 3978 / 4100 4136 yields 1.89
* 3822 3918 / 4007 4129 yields 1.50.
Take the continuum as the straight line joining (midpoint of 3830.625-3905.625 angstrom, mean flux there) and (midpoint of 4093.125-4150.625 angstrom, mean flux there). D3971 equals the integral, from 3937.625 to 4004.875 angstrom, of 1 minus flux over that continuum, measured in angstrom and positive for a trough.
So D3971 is 6.3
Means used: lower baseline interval 45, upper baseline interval 62.8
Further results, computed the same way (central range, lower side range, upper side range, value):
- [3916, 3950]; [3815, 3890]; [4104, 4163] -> 9.68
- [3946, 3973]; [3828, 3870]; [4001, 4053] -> 7.63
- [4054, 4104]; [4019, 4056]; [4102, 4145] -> 2.41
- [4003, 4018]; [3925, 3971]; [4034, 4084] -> -3.97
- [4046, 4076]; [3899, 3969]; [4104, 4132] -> -1.43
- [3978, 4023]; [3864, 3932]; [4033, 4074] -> -4.90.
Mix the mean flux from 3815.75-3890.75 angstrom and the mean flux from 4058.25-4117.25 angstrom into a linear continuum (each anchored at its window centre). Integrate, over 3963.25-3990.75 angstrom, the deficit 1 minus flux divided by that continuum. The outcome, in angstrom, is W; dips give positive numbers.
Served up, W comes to 5.9 angstrom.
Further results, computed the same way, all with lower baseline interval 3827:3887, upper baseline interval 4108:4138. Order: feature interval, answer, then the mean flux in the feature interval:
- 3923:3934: 4.77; 28.1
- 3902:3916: -0.55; 50.1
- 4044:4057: 0.24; 58.7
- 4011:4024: -1.47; 63.6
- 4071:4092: 0.32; 61.4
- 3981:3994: -1.28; 60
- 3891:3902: -0.84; 50.7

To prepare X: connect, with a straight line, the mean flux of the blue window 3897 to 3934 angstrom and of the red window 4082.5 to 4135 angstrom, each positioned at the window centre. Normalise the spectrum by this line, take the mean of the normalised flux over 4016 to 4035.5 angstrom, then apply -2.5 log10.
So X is -0.14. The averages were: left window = 43.4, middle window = 61.5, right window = 62.2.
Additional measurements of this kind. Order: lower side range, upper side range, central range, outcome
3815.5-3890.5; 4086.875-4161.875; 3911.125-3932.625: 0.15 mag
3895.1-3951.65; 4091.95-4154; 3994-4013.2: -0.24 mag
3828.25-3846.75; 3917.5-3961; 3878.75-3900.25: -0.22 mag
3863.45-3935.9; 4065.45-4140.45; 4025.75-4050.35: -0.08 mag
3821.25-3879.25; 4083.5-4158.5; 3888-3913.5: -0.04 mag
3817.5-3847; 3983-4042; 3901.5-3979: 0.29 mag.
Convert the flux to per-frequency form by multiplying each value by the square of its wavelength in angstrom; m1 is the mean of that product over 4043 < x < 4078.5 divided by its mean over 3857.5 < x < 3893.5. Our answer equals 1.4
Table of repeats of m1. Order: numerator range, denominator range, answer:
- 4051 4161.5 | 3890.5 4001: 1.52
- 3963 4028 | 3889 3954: 1.32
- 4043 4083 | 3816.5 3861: 1.64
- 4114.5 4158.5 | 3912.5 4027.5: 1.47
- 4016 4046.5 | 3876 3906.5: 1.43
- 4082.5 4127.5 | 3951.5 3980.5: 1.73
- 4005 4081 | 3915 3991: 1.58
